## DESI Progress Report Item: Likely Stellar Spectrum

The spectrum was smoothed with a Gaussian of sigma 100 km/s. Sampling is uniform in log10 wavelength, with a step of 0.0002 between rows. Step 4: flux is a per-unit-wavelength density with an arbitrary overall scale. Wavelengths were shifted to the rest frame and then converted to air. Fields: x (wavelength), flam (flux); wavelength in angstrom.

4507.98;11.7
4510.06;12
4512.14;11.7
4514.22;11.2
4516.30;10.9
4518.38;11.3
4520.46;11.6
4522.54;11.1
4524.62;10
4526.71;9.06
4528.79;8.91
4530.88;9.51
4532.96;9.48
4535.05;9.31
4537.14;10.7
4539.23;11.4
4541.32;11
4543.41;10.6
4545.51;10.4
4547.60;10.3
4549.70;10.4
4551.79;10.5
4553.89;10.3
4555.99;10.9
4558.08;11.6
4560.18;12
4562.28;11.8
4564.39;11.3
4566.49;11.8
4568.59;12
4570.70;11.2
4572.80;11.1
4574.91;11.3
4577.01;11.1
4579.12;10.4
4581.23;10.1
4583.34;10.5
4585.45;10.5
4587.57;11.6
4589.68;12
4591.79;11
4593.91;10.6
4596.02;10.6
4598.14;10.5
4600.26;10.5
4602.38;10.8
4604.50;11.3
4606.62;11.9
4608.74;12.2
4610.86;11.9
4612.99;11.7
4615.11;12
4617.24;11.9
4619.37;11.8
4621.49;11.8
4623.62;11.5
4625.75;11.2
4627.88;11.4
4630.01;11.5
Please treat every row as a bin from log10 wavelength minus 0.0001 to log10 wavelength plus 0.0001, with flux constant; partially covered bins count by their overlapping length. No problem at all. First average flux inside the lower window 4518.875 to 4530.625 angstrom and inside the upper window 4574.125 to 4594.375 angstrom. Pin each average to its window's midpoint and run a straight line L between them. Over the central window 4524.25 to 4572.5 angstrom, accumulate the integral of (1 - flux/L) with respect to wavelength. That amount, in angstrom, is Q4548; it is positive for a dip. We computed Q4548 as -0.9 angstrom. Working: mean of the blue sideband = 10.1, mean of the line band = 10.6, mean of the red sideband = 10.9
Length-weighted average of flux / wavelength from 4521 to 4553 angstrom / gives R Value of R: 10.2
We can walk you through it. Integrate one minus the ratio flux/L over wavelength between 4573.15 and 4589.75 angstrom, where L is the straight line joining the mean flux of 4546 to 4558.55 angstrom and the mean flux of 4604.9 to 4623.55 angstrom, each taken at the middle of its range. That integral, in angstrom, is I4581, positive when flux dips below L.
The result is 0.5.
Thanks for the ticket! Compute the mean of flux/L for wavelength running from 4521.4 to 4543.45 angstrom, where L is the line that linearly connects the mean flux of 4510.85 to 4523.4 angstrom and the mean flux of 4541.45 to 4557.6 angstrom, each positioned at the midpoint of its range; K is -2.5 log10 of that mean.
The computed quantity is 0.09 mag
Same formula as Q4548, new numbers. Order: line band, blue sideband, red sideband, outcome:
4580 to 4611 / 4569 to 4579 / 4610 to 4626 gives 1.1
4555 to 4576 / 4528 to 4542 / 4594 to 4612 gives -1.9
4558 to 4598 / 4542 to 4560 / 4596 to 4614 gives -0.6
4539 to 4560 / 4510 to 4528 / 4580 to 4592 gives 0.3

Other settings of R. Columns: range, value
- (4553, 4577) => 11.4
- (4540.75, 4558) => 10.6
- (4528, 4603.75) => 10.8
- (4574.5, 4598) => 10.9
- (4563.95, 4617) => 11.2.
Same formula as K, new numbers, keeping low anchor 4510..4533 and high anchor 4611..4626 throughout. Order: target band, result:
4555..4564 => -0.052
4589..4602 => 0.061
